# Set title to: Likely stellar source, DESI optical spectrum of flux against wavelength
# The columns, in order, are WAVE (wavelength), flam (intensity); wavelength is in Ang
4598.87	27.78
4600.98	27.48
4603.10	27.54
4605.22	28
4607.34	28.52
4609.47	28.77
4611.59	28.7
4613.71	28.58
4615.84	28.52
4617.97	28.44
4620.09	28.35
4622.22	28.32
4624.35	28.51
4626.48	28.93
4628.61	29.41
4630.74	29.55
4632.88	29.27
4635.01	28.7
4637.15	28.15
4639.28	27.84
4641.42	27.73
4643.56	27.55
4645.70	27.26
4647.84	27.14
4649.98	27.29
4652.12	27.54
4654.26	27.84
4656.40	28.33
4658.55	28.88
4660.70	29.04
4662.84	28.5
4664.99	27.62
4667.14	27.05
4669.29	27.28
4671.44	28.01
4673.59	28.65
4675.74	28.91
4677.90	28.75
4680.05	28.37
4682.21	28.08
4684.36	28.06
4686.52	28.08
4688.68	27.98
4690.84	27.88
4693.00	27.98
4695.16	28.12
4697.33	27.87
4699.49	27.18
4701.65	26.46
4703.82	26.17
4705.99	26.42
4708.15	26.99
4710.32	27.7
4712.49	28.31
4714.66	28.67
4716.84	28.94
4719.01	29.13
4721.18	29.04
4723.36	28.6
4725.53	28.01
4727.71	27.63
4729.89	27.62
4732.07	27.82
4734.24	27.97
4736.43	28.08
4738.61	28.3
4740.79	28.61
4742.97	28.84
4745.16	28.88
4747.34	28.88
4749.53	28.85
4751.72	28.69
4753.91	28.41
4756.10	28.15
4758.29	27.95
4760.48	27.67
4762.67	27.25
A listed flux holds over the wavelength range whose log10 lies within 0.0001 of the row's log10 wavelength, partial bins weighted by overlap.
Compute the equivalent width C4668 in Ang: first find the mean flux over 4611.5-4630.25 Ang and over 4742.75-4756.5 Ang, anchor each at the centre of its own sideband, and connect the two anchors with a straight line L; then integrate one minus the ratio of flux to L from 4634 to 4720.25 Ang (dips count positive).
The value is 2.3 Ang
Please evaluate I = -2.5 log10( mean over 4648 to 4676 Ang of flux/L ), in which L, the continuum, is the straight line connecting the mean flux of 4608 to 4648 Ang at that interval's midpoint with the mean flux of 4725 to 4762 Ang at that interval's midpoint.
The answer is 0.01 mag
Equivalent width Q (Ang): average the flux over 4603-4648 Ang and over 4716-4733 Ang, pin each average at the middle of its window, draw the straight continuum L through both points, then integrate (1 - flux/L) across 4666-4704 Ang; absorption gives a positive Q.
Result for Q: 0.7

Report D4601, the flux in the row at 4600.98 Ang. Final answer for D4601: 27.48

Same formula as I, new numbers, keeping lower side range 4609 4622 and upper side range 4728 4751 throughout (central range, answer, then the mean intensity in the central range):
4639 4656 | 0.04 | 27.5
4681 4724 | 0.02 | 27.9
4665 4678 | 0.02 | 28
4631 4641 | 0.00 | 28.5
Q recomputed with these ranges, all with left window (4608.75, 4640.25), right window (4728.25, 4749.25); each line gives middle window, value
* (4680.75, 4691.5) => 0.17 Ang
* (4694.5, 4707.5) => 0.66 Ang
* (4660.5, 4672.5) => 0.30 Ang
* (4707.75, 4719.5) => 0.04 Ang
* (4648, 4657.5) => 0.30 Ang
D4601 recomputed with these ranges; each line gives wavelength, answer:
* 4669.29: 27.28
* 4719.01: 29.13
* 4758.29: 27.95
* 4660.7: 29.04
